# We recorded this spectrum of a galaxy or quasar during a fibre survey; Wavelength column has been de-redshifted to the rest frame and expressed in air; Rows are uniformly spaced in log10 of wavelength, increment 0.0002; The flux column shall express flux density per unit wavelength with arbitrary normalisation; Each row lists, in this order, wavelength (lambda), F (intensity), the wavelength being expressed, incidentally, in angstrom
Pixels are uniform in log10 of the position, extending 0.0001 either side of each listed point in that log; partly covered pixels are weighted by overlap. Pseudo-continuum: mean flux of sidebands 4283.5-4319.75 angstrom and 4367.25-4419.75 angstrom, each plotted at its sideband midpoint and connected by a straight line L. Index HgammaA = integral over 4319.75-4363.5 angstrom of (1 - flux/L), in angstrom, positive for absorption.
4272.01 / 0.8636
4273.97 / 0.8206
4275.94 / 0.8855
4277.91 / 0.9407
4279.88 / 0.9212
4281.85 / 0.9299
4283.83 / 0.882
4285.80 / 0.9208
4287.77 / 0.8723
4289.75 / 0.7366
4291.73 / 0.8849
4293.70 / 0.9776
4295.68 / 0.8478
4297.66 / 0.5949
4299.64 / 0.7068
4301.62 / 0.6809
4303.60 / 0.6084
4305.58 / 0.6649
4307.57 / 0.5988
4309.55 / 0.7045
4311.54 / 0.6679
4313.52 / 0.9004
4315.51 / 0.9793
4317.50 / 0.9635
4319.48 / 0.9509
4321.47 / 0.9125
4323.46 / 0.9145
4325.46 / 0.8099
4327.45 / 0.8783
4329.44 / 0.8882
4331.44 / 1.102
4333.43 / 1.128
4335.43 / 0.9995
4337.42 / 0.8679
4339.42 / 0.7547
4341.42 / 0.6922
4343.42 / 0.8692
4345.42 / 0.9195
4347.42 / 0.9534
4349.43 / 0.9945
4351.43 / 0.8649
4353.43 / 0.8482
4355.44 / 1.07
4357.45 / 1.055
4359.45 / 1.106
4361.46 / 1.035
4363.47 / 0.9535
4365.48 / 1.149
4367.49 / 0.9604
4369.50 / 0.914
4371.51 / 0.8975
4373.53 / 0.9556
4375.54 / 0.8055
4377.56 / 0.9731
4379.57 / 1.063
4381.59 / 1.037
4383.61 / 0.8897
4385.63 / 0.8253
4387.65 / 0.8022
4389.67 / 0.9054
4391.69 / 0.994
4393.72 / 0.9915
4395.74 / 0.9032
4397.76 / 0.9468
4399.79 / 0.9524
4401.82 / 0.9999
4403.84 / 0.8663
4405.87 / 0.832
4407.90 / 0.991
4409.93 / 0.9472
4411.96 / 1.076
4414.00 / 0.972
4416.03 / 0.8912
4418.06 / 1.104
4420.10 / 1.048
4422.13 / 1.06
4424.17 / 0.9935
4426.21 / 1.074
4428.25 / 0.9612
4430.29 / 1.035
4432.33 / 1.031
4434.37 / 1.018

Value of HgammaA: -4.0 angstrom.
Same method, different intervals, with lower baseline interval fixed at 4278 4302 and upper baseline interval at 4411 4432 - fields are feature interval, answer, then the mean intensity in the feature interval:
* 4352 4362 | -0.90 angstrom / 1.02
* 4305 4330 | 1.18 angstrom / 0.835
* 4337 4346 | 0.95 angstrom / 0.813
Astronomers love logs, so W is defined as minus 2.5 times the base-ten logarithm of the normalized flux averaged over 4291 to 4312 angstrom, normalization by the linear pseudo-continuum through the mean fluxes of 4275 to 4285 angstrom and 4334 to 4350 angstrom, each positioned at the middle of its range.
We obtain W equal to 0.24 mag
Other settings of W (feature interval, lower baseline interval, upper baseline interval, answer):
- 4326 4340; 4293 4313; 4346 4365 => -0.096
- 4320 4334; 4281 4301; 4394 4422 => -0.082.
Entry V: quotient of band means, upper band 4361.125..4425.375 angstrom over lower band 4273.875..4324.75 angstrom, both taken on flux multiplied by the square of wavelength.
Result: 1.21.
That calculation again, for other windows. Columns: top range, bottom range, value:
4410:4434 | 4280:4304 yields 1.33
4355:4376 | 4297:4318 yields 1.40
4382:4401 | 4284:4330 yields 1.17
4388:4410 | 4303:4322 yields 1.22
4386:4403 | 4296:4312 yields 1.47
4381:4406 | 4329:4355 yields 1.03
